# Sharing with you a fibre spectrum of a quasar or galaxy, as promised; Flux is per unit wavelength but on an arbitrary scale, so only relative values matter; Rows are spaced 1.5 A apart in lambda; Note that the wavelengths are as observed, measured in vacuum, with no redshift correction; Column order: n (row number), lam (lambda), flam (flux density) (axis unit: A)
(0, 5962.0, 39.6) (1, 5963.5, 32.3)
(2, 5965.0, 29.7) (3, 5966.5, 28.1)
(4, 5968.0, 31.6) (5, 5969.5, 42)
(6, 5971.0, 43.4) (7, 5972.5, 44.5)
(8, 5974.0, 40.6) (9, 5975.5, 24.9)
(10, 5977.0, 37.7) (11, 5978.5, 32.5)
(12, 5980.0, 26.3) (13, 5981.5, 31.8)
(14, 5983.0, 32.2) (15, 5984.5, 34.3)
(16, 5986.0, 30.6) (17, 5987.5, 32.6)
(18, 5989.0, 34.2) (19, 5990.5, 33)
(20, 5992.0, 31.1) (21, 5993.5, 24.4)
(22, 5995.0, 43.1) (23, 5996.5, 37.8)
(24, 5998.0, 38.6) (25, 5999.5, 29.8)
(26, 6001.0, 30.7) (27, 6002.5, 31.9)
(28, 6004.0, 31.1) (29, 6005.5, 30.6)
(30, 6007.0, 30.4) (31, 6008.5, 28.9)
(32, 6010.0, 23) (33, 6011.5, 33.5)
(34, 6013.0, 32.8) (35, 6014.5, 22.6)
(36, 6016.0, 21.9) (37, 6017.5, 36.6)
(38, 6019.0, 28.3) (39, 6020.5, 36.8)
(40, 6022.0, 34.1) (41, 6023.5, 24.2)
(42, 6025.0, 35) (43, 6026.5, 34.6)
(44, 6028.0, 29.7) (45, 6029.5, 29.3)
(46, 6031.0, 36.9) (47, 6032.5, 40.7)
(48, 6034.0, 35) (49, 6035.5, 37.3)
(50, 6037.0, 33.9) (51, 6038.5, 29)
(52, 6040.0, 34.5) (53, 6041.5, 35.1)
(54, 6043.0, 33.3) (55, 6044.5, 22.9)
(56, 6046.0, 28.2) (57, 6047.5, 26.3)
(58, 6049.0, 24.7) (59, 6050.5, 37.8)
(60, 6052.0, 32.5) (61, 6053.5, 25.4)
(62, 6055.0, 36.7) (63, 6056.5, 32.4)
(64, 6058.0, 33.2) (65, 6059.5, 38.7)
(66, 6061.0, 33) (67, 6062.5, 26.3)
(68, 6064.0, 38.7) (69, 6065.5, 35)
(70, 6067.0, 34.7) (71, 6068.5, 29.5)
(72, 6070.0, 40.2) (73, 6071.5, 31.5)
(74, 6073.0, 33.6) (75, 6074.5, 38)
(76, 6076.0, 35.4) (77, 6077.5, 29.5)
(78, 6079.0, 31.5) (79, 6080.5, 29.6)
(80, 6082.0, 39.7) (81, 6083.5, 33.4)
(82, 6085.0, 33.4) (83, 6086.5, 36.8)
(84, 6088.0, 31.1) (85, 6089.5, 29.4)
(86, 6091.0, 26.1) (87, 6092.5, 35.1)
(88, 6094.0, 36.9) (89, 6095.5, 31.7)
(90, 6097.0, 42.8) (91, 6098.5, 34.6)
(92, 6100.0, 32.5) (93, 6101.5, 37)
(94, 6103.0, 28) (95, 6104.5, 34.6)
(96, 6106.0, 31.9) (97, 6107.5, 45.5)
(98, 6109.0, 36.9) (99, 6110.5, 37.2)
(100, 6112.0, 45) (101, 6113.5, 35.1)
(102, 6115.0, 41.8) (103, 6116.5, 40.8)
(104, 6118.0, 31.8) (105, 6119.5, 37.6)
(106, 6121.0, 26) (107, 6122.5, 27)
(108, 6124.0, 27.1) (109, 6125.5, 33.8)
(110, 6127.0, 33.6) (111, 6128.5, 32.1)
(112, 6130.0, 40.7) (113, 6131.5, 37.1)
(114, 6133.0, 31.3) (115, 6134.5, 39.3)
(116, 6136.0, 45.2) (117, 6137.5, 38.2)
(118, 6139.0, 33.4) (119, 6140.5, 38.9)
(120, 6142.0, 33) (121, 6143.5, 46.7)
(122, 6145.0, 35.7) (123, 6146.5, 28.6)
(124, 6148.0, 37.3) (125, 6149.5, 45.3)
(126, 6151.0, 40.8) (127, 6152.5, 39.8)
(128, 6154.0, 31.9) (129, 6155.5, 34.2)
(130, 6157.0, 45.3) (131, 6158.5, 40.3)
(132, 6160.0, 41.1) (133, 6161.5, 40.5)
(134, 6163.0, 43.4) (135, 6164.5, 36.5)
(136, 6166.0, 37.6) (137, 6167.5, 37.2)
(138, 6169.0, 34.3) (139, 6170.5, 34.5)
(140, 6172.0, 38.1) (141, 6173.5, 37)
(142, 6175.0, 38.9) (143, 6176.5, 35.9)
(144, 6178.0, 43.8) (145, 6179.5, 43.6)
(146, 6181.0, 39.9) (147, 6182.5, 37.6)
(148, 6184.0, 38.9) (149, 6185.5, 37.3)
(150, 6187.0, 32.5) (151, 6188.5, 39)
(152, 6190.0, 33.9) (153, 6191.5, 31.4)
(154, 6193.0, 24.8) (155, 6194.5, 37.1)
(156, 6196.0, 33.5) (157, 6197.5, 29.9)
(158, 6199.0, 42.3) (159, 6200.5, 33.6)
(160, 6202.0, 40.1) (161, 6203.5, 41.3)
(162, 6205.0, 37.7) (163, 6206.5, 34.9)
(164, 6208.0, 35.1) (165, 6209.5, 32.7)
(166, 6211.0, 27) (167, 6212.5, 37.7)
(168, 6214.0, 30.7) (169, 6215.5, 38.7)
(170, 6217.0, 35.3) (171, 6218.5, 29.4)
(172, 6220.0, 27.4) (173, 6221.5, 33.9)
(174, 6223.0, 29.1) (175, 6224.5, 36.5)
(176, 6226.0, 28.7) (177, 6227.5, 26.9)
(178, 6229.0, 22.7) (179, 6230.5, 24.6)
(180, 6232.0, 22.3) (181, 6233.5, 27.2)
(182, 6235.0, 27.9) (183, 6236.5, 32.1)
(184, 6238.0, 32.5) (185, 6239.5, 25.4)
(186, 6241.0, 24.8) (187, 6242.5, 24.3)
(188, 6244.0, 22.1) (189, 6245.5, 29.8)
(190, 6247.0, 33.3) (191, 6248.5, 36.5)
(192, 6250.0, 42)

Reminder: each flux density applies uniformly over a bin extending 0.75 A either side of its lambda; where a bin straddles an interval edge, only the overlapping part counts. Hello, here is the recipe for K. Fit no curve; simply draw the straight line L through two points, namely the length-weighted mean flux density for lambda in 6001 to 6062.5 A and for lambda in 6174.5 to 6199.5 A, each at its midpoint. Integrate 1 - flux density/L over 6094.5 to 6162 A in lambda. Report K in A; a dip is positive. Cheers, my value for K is -4.1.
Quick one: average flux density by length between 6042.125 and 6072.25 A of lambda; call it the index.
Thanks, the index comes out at 32.1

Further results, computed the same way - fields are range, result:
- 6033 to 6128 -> 33.6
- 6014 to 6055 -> 31.5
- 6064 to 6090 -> 33.9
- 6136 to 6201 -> 37.4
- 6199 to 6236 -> 31.9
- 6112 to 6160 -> 36.6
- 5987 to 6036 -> 32.1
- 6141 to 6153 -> 38.4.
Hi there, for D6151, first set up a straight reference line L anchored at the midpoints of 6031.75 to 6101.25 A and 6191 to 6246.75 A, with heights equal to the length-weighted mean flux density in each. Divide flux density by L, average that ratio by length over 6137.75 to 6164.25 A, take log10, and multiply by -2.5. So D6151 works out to -0.20 mag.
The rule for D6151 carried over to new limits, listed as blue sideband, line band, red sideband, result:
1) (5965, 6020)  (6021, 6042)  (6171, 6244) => -0.033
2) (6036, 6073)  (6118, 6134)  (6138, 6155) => 0.112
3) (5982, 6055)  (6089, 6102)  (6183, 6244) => -0.073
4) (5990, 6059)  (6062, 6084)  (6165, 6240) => -0.051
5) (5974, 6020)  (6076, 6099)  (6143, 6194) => 0.040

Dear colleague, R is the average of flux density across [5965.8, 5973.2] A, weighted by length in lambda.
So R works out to 37.9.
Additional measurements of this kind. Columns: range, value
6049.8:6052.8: 34.9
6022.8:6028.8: 30.9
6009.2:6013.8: 29.7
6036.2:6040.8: 32.5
